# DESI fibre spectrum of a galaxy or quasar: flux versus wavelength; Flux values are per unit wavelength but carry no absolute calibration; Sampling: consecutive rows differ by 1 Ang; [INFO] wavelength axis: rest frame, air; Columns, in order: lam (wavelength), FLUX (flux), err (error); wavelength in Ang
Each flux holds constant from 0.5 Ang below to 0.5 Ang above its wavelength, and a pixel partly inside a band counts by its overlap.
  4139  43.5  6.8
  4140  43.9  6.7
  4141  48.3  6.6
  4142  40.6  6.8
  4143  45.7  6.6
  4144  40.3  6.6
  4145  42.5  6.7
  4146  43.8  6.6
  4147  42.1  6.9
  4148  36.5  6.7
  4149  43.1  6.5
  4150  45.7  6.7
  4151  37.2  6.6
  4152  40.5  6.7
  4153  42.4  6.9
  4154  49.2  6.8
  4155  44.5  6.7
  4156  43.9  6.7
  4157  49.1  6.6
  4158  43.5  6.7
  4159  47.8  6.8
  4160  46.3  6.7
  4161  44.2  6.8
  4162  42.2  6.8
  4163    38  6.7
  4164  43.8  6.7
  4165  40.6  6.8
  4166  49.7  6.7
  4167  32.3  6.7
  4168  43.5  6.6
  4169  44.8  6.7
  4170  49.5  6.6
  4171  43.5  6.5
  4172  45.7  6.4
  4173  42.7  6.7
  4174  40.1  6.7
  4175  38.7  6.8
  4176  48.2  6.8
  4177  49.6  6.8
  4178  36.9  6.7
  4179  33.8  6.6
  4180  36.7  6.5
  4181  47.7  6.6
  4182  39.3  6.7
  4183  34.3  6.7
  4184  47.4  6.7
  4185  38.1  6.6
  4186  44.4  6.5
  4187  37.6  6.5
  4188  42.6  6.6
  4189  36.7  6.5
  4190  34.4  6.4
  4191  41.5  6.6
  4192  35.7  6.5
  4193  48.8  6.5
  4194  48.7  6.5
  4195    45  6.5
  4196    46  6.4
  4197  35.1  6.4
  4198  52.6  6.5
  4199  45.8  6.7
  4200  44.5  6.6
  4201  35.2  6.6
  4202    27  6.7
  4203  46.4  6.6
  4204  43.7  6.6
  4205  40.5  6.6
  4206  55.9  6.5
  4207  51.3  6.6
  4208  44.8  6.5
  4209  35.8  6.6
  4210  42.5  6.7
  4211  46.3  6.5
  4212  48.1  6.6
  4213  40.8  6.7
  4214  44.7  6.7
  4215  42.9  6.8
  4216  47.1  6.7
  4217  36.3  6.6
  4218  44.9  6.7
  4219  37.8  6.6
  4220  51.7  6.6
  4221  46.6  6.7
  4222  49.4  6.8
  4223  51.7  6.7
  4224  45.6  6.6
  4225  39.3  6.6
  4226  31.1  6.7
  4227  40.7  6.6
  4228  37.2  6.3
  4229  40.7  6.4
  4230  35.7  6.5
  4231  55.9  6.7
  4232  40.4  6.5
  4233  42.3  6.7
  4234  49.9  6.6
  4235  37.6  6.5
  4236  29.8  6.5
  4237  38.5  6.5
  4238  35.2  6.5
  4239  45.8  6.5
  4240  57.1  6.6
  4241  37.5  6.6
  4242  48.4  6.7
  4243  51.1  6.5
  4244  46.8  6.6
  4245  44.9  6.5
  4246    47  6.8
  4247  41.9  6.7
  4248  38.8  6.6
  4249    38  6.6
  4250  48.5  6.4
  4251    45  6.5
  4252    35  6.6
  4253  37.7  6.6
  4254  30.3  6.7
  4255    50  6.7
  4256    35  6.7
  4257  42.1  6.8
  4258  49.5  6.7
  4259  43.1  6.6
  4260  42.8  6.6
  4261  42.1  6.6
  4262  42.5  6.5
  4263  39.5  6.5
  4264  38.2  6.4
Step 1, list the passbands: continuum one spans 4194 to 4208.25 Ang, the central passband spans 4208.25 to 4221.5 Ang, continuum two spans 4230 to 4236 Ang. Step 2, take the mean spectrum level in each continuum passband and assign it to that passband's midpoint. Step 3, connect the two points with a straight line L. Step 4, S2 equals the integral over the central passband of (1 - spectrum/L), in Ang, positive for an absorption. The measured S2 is 0.0 Ang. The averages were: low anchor 44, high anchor 43.1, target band 43.5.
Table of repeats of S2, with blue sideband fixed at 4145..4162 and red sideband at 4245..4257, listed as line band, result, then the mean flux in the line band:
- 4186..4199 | 0.1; 42.3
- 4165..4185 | 0.4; 42.2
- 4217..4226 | -0.6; 44.5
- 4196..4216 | -0.6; 43.5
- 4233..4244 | -0.5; 43.2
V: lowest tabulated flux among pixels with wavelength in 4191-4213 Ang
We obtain 27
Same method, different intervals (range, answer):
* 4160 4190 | 32.3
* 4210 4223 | 36.3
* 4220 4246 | 29.8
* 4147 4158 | 36.5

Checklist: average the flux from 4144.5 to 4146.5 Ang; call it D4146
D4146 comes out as 43.1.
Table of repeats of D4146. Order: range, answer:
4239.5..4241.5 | 47.3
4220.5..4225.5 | 46.5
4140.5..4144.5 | 43.7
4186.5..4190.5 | 37.8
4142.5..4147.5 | 42.9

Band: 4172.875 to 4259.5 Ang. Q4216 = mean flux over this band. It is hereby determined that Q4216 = 42.5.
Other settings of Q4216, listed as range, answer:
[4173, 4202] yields 41.4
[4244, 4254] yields 41.5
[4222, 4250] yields 42.8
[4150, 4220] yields 42.8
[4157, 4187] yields 42.6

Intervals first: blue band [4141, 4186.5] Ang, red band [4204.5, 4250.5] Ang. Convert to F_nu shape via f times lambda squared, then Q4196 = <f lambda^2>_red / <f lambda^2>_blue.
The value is 1.05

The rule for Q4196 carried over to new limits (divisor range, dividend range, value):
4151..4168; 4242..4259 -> 1.03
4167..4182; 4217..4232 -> 1.04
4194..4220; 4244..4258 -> 0.98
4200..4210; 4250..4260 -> 1.00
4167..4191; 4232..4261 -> 1.06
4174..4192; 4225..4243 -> 1.06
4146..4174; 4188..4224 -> 1.03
